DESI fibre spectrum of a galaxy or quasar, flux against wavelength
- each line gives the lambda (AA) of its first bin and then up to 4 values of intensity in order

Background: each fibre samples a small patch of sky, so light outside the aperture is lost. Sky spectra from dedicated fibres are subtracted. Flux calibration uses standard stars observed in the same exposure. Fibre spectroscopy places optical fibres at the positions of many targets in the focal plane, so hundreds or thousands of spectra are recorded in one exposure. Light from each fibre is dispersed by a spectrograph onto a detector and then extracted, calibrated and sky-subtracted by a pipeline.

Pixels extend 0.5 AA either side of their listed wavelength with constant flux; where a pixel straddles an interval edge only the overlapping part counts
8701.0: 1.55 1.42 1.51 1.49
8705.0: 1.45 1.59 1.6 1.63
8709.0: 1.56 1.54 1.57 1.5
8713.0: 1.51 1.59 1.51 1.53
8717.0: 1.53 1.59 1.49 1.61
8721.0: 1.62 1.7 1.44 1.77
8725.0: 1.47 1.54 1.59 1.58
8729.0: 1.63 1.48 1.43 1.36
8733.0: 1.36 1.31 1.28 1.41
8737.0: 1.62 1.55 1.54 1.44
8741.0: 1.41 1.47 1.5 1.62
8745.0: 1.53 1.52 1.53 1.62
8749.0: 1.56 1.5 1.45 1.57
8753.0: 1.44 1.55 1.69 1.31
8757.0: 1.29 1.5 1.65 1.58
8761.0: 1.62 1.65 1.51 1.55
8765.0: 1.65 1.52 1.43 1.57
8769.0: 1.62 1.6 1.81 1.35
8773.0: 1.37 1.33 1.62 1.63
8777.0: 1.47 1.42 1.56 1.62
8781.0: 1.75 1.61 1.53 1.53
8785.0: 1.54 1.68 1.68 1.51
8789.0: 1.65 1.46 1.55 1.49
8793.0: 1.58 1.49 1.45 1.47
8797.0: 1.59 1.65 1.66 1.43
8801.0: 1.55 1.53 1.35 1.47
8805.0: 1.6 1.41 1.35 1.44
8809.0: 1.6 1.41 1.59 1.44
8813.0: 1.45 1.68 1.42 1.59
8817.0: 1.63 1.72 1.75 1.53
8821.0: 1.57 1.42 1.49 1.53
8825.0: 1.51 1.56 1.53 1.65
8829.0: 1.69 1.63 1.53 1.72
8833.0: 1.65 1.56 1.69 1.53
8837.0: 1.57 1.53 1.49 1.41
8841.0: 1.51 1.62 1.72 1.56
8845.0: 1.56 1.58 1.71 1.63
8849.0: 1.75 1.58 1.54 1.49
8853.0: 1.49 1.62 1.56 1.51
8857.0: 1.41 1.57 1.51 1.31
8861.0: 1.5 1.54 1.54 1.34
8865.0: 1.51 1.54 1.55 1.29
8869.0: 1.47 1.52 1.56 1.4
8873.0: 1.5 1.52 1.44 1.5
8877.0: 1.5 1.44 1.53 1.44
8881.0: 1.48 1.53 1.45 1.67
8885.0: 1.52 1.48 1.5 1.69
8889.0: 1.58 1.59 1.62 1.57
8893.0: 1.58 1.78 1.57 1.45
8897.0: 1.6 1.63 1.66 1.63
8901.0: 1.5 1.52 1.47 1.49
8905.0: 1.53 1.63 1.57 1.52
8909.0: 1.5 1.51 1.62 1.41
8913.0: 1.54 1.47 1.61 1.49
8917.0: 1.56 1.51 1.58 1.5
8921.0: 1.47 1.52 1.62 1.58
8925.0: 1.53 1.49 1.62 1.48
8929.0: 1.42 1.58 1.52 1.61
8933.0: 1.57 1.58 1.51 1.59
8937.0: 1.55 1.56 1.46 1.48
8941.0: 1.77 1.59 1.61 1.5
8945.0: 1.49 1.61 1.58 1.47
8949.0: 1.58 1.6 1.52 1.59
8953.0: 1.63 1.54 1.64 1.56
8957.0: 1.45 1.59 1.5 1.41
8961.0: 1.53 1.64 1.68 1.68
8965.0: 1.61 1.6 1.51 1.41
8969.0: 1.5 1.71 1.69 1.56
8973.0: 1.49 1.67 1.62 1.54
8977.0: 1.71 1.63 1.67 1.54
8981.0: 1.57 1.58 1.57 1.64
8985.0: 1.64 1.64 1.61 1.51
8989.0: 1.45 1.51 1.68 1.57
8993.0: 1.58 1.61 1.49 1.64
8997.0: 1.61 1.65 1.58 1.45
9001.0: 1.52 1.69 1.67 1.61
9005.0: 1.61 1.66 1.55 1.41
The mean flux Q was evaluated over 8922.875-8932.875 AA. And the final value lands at 1.54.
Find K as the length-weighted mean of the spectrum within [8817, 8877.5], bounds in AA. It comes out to 1.55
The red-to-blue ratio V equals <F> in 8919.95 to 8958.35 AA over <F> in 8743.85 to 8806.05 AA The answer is 1.01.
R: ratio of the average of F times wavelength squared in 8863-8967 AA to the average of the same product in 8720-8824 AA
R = 1.04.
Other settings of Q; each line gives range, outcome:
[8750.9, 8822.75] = 1.54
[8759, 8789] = 1.57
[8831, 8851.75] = 1.59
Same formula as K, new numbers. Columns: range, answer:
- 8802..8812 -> 1.47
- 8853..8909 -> 1.53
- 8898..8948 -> 1.55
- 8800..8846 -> 1.55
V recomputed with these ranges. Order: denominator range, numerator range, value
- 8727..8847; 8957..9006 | 1.03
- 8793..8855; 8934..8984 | 1.01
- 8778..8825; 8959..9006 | 1.03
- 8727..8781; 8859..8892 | 0.99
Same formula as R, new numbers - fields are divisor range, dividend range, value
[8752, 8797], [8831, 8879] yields 1.01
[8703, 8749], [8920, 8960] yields 1.07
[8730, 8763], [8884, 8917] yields 1.08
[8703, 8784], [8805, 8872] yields 1.03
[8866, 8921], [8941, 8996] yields 1.05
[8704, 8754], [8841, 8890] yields 1.03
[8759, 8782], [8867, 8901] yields 1.01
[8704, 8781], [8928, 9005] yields 1.08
